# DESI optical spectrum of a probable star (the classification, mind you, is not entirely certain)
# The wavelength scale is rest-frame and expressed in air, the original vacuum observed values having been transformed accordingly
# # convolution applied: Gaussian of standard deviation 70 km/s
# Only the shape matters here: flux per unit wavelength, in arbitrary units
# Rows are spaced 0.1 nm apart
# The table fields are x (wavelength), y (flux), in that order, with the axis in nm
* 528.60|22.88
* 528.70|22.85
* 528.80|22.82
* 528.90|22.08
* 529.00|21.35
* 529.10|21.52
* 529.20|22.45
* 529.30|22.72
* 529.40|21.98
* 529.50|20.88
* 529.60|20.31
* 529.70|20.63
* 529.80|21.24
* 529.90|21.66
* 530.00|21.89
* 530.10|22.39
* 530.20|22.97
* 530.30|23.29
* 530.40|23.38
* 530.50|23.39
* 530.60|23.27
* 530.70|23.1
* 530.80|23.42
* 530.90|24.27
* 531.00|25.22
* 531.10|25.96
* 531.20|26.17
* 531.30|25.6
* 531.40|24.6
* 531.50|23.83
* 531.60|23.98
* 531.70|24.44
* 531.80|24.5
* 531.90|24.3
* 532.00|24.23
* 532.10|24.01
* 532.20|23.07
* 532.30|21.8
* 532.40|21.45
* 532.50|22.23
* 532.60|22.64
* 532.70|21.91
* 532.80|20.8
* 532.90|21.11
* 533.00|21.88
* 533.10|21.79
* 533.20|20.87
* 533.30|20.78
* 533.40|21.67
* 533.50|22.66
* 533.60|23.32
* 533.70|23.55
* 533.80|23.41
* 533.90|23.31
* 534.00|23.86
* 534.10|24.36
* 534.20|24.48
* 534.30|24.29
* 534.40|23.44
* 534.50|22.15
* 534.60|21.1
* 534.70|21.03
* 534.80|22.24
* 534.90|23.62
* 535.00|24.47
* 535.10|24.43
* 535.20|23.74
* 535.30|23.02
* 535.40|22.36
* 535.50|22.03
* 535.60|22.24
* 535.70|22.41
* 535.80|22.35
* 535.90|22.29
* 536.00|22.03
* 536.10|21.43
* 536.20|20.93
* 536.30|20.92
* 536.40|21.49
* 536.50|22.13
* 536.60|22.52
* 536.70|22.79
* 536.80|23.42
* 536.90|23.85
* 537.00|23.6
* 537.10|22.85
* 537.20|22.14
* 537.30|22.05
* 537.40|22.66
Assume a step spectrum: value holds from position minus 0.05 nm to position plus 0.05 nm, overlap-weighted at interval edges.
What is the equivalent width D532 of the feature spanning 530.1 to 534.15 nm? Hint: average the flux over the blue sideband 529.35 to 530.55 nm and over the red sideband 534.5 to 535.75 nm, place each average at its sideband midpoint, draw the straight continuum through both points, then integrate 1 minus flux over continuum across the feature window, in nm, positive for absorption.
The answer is -0.17 nm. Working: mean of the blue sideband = 22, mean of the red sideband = 22.7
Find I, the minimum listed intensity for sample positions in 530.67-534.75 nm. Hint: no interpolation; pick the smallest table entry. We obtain 20.78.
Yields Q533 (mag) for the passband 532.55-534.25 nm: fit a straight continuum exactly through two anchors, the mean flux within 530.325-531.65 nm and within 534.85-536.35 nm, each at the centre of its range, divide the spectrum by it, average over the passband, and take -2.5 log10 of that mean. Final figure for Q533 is 0.042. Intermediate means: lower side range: 24.3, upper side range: 22.6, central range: 22.5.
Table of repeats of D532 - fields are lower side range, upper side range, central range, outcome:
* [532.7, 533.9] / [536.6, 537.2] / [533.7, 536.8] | -0.01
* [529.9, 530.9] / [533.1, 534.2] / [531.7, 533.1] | 0.01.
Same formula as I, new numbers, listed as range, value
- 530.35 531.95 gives 23.1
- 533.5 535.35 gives 21.03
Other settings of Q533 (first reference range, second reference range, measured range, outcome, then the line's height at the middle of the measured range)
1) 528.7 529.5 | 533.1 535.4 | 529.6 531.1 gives -0.028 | 22.3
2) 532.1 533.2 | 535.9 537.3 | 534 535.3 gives -0.056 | 22.1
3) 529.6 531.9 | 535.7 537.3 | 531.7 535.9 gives 0.006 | 22.9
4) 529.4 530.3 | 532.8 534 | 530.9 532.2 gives -0.128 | 21.9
